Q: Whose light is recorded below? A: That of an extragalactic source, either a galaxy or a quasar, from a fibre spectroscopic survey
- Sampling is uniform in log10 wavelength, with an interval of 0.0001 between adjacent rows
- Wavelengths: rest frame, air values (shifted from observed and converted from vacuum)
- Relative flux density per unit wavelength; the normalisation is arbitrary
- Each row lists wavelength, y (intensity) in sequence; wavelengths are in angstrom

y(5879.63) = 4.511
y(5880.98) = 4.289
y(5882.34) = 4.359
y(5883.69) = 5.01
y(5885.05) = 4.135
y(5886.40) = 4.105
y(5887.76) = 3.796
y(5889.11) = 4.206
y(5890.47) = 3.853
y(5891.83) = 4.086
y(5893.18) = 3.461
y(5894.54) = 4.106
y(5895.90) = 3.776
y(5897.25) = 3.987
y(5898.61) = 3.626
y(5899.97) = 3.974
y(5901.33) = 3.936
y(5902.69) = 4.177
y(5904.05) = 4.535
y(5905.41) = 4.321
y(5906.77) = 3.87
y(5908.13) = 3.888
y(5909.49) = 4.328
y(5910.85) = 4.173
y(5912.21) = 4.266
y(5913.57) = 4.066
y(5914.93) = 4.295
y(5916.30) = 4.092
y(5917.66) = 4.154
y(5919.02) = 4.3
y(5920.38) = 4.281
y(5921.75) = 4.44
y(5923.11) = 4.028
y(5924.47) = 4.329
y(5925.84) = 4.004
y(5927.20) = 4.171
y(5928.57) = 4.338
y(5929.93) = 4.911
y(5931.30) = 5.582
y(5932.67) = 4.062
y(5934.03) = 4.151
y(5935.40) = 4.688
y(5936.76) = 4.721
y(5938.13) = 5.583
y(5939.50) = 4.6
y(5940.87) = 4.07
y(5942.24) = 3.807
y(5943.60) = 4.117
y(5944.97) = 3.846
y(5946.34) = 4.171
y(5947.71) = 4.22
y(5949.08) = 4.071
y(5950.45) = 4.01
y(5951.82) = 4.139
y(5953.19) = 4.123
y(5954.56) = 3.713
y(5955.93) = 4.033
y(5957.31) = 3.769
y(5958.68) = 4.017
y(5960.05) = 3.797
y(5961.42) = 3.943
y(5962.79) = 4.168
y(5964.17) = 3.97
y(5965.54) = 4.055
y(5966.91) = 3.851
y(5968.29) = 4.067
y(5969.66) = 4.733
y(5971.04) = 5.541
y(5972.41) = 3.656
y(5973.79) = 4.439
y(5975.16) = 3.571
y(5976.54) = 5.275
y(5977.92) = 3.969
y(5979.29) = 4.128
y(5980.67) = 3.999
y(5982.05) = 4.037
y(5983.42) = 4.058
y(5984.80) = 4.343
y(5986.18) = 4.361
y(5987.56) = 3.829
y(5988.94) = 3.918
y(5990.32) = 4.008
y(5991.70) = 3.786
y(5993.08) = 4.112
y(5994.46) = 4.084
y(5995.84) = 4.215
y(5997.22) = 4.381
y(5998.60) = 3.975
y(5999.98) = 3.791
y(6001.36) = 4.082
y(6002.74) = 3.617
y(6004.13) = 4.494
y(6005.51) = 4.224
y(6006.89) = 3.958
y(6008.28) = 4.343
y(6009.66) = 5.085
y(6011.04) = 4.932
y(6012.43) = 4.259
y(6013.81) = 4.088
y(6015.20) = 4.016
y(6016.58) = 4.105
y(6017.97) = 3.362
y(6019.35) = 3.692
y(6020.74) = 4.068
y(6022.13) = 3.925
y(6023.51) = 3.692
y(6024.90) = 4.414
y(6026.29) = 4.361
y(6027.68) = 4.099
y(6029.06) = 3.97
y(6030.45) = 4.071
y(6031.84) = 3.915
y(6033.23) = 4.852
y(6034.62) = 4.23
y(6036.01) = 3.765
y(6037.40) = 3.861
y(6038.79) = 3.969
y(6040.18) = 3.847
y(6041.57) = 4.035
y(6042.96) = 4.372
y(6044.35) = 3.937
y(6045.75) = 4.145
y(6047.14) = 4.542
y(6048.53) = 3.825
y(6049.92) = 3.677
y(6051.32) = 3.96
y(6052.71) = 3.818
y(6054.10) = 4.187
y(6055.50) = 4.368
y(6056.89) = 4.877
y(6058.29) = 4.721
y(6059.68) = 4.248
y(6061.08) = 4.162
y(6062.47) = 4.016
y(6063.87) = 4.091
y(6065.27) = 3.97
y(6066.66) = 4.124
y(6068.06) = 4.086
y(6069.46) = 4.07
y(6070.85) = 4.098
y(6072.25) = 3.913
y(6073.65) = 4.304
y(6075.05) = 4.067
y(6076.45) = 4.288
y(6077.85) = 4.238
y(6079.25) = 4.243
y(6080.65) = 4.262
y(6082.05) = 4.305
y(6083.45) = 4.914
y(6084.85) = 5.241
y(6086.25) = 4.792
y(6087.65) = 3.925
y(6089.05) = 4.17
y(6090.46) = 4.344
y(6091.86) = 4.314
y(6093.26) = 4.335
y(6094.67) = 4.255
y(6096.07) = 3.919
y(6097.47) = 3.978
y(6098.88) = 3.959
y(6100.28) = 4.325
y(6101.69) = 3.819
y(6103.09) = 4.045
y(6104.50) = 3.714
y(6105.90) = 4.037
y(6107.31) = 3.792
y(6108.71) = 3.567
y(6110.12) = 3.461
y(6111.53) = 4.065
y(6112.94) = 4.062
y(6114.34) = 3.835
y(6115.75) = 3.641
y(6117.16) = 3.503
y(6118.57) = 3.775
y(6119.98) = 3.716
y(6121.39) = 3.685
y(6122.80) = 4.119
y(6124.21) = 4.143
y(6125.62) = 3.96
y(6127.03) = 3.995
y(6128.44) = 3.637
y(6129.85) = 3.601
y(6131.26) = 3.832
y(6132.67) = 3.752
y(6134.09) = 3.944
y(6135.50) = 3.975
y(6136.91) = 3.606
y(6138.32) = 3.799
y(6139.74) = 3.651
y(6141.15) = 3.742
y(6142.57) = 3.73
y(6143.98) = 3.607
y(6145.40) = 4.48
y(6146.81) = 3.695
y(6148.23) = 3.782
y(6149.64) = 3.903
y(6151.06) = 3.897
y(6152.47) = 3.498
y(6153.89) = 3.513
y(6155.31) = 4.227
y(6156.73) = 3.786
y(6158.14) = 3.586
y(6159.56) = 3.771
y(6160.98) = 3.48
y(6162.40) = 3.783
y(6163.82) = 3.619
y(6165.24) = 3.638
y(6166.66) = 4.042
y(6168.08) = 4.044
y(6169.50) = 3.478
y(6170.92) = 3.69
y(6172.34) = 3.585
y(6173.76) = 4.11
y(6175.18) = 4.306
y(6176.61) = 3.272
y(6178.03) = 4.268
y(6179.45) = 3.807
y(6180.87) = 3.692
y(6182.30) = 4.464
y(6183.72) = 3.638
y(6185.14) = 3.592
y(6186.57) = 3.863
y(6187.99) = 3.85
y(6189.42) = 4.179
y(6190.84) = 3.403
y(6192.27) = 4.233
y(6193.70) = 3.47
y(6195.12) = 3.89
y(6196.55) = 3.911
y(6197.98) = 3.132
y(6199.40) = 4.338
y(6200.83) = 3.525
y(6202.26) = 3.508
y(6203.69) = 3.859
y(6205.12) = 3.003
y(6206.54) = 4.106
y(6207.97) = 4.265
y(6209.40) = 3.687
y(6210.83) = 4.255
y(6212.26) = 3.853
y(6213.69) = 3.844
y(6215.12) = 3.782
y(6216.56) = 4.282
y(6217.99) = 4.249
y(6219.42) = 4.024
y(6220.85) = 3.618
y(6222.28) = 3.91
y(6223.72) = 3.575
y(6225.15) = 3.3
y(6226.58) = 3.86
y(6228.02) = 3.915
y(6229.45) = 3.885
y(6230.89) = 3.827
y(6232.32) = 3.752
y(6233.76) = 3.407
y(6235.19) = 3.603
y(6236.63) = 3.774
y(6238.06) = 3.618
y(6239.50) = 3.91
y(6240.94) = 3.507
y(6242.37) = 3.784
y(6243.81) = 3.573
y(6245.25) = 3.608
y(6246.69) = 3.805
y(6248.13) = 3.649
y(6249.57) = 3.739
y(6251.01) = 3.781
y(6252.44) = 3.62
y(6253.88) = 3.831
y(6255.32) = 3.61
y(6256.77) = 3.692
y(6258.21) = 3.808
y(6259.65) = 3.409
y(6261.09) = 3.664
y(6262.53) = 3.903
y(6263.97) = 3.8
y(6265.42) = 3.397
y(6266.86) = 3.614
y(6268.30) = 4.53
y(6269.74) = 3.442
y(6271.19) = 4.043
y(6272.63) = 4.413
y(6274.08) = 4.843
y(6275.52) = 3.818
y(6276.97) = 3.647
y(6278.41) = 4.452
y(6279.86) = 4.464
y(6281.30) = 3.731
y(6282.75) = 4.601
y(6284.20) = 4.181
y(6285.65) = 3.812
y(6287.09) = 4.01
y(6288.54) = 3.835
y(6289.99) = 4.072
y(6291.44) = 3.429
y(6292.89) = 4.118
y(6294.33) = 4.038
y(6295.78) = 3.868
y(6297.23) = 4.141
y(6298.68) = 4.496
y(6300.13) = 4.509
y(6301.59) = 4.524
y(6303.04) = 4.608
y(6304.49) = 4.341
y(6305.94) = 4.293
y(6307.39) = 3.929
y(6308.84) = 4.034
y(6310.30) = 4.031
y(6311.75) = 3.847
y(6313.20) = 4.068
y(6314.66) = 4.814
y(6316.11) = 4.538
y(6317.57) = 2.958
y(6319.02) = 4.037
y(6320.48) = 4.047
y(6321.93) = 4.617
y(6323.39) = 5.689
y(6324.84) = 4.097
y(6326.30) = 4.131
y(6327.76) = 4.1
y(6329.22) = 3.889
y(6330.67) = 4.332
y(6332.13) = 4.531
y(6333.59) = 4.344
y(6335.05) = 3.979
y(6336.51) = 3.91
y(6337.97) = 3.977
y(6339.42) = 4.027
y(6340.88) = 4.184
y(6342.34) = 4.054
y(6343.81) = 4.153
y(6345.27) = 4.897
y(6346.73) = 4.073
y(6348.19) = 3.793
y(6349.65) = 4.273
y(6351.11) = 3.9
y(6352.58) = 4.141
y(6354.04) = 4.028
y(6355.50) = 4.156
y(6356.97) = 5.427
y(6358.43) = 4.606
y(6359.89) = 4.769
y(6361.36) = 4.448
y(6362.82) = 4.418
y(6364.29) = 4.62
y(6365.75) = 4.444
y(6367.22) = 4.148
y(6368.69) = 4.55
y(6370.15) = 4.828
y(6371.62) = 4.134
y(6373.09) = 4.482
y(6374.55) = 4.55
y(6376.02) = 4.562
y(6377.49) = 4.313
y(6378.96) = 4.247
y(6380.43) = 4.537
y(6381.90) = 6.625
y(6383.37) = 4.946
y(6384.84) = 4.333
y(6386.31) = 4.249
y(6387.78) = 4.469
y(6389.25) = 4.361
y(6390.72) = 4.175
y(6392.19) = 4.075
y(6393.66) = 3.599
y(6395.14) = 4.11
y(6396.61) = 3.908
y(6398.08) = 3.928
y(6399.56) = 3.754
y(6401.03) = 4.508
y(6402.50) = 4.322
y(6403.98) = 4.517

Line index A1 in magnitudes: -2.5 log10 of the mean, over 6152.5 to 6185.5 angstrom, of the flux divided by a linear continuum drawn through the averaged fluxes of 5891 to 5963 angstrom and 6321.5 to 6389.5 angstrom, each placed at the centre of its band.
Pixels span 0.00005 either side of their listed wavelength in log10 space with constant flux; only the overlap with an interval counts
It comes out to 0.14 mag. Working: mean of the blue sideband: 4.18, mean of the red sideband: 4.41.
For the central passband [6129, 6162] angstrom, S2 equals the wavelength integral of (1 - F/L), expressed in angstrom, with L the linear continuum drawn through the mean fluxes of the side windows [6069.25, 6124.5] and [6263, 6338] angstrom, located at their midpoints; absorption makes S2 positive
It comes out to 2.6 angstrom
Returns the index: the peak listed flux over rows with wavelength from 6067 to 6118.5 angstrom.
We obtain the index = 5.241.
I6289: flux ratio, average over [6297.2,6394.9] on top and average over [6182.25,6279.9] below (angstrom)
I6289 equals 1.14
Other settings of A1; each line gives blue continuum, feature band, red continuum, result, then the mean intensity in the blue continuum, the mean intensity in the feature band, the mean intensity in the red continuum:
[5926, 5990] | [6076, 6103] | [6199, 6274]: -0.070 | 4.23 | 4.29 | 3.79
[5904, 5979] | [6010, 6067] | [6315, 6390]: 0.040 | 4.24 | 4.12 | 4.37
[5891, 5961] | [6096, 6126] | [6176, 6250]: 0.017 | 4.18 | 3.87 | 3.79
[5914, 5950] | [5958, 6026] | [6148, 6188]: 0.019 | 4.34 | 4.13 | 3.8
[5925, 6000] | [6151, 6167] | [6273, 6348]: 0.128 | 4.2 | 3.72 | 4.18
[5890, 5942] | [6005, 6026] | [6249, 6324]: 0.011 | 4.24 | 4.15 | 4.05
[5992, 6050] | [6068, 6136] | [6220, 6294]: -0.007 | 4.11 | 4.04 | 3.83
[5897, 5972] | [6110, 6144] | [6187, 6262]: 0.032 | 4.22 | 3.8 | 3.76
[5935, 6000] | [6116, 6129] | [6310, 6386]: 0.111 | 4.16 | 3.83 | 4.36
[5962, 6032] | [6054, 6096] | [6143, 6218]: -0.076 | 4.14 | 4.29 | 3.82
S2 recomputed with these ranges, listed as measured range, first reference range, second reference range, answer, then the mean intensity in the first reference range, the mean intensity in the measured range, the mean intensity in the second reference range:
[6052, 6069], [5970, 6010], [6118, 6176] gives -0.9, 4.18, 4.22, 3.81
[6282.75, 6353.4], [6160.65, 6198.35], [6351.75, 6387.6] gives 3.1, 3.8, 4.16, 4.56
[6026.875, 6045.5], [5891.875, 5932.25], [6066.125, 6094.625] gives 0.9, 4.18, 4.07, 4.3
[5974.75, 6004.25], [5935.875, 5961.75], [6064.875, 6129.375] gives 0.3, 4.15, 4.09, 4.06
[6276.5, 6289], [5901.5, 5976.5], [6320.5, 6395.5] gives 0.7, 4.23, 4.1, 4.38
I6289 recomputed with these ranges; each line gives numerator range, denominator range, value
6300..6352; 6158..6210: 1.11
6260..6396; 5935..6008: 1.02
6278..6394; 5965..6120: 1.04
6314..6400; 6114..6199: 1.14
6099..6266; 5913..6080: 0.91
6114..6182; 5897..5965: 0.91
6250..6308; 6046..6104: 0.95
